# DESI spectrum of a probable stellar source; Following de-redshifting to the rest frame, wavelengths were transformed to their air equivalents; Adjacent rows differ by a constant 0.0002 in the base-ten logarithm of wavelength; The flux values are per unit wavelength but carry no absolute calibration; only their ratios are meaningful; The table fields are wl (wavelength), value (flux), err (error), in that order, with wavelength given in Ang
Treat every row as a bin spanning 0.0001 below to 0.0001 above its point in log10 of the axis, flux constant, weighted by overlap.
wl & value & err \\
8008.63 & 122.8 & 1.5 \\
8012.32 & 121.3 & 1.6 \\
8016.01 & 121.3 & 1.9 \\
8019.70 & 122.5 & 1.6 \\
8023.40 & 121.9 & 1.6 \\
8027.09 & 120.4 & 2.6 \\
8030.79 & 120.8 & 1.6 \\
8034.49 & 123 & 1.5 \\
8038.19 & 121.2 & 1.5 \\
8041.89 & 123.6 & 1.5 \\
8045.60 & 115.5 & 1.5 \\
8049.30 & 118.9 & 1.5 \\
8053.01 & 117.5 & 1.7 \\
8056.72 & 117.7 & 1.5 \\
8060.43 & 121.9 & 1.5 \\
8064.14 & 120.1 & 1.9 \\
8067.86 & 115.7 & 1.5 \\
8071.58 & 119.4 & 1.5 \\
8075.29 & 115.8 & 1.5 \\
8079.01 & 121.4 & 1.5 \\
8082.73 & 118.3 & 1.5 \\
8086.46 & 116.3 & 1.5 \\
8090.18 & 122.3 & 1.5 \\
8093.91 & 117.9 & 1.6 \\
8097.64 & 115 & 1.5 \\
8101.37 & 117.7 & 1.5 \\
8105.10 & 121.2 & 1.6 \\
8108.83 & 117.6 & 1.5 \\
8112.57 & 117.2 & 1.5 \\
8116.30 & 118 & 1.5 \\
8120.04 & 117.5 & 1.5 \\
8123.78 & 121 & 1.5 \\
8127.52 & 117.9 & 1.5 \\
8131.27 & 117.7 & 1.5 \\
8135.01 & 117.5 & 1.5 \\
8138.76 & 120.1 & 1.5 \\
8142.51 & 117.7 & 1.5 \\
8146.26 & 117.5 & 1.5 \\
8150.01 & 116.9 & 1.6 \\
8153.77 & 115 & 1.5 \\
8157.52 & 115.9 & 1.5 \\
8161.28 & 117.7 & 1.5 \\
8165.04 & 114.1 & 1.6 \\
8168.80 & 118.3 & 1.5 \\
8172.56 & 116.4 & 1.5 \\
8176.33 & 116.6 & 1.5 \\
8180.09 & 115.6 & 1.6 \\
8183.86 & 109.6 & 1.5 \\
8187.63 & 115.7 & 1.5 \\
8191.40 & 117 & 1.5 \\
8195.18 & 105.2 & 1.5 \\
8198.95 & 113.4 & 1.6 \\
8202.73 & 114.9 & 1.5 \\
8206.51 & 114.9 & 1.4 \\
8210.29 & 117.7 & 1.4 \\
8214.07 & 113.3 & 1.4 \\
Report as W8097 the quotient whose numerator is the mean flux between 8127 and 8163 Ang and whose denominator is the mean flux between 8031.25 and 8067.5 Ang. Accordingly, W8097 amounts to 0.98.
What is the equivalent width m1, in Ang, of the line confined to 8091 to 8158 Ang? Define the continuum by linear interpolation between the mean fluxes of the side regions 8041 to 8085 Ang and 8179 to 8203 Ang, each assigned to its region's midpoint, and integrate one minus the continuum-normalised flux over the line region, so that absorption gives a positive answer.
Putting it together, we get -1.2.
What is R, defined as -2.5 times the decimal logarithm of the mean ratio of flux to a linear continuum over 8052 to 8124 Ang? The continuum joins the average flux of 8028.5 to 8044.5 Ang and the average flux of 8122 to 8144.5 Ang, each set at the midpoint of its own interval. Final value 0.02 mag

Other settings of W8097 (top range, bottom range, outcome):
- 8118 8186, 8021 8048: 0.97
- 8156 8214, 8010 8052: 0.95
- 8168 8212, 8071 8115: 0.97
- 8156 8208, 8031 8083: 0.96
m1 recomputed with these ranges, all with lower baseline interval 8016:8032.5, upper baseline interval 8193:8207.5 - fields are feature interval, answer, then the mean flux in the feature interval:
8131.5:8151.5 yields -0.49 Ang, 118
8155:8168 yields -0.23 Ang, 116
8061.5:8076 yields 0.11 Ang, 118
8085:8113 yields -0.20 Ang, 118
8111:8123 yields -0.15 Ang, 118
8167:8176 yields -0.29 Ang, 117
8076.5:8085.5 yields -0.06 Ang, 119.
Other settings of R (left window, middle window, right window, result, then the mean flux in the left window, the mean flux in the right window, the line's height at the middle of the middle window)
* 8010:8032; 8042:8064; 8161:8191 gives 0.012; 121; 115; 120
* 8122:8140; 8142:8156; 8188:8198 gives 0.001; 119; 112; 117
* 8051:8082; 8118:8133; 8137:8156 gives -0.007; 119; 117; 118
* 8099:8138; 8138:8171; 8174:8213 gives -0.006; 118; 114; 116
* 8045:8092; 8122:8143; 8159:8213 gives -0.020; 119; 115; 117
